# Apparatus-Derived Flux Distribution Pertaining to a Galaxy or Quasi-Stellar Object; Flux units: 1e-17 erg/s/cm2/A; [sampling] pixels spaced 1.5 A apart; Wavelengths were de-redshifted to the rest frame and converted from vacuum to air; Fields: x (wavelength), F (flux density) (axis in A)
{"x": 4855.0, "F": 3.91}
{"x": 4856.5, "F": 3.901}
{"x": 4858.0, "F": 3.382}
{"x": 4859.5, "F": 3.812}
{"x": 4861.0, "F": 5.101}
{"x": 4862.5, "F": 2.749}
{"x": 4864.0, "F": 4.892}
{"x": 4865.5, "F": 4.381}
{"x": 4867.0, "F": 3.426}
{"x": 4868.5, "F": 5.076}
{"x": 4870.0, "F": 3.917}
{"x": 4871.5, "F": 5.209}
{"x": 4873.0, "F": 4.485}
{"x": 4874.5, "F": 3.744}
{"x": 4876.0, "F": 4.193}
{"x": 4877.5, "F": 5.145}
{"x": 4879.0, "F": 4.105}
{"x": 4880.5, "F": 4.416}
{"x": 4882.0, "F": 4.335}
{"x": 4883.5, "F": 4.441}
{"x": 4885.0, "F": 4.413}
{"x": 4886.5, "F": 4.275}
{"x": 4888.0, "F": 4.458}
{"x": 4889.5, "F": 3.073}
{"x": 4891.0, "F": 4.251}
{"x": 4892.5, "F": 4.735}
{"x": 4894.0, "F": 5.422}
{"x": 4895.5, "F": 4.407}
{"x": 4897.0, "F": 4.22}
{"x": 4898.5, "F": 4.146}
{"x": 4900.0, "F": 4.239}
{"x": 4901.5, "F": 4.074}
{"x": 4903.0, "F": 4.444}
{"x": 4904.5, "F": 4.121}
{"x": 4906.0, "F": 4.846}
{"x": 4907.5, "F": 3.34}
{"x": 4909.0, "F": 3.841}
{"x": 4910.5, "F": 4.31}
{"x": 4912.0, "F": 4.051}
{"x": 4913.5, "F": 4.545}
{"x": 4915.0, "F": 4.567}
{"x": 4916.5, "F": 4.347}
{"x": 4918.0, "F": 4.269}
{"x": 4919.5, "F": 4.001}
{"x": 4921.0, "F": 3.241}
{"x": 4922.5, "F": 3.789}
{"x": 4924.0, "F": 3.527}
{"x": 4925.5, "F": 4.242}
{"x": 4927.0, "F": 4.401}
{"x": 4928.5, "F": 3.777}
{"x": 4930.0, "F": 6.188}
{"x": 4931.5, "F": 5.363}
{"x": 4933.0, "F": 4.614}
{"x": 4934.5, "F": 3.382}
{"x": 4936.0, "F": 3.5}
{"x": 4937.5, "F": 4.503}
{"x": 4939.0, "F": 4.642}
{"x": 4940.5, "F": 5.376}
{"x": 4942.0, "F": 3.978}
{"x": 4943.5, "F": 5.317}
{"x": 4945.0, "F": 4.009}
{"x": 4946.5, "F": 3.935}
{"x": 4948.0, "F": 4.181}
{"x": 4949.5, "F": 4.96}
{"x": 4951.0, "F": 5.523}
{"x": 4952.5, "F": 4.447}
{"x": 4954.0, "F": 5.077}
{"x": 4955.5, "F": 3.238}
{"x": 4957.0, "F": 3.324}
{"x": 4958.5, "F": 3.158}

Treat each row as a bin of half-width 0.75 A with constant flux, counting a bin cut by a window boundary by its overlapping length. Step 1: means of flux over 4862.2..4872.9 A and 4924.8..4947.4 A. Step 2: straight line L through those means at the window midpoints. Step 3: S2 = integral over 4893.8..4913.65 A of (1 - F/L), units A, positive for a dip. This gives 0.7 A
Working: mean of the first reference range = 4.31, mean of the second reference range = 4.48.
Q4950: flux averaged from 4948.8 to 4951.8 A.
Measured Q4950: 5.23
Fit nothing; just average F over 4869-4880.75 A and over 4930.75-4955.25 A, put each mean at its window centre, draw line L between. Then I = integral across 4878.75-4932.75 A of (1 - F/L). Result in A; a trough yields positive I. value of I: 2.1 A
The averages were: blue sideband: 4.42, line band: 4.29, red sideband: 4.52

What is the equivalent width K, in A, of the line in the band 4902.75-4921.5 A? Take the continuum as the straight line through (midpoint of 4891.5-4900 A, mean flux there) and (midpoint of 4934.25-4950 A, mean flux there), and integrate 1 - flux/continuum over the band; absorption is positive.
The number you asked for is 1.38 A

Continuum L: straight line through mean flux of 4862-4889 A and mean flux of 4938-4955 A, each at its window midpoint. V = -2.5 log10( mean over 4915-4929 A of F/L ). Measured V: 0.14 mag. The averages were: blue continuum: 4.32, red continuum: 4.65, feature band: 3.99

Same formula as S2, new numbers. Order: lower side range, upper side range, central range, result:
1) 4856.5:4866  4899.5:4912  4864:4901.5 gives -2.5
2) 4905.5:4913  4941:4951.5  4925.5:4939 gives -0.3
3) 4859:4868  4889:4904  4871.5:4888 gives -0.8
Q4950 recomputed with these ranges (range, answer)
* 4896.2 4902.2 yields 4.17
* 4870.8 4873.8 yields 4.82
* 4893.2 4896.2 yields 4.92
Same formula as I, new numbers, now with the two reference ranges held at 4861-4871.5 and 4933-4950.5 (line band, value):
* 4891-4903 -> -0.5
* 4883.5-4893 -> 0.1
